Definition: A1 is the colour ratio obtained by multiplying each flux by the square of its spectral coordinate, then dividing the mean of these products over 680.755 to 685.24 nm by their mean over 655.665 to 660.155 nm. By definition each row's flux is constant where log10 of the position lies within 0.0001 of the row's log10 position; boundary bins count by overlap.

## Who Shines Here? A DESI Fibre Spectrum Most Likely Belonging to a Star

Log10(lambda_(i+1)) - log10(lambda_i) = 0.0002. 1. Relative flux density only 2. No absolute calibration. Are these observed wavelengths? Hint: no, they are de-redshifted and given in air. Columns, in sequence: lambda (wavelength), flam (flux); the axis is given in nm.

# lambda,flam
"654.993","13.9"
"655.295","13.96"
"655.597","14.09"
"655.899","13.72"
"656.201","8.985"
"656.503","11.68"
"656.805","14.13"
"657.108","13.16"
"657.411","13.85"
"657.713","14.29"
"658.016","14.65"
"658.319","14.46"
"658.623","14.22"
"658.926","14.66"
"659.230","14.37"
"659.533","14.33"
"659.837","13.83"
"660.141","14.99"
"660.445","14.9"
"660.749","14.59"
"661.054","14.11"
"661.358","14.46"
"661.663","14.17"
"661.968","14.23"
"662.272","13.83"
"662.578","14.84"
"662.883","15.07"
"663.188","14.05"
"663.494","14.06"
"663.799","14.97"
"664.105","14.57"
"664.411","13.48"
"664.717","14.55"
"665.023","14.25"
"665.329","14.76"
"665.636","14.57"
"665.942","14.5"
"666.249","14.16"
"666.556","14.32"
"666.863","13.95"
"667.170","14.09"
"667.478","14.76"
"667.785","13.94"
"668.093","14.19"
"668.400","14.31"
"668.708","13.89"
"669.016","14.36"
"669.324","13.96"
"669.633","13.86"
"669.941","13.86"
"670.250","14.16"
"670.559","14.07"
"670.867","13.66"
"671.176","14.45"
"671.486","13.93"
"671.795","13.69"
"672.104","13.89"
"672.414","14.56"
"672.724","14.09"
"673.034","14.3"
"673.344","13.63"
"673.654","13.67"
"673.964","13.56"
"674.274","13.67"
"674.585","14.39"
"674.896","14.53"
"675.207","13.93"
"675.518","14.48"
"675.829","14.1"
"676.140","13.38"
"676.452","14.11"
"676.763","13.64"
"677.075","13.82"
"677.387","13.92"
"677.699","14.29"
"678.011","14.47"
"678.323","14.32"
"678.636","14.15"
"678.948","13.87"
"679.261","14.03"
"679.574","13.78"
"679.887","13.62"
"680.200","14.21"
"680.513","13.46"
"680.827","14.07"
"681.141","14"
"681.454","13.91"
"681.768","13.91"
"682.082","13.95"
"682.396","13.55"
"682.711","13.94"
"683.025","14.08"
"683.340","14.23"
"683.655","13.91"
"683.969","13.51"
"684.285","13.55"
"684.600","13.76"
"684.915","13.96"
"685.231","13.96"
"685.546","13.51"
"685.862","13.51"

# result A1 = 1.09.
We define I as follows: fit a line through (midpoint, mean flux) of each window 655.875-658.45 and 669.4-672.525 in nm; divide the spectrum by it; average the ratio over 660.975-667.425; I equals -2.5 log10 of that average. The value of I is -0.06 mag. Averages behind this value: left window 13.2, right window 14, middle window 14.3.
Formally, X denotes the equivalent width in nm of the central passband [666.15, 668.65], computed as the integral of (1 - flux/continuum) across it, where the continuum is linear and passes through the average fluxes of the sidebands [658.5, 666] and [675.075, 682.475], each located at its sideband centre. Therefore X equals 0.01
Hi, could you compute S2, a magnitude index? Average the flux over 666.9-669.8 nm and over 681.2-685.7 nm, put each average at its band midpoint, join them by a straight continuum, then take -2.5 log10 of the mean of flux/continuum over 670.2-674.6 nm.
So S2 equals 0.01 mag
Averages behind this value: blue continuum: 14.1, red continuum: 13.8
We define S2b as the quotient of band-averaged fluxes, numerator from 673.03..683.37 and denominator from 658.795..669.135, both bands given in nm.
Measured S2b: 0.97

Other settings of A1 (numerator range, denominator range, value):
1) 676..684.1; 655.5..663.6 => 1.06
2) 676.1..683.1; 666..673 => 1.02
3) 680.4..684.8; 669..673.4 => 1.02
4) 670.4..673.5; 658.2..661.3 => 1.01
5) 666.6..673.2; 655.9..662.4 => 1.05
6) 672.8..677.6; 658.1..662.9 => 1.01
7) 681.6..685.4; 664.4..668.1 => 1.02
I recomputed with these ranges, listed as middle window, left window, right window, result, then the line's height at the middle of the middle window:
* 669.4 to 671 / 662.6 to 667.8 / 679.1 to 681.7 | 0.022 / 14.2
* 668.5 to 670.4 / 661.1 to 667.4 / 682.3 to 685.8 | 0.014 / 14.2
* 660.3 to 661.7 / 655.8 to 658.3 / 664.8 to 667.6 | -0.062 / 13.7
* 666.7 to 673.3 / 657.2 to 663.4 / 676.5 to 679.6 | 0.009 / 14.2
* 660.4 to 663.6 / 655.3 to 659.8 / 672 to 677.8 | -0.050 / 13.7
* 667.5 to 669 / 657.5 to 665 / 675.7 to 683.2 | 0.004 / 14.2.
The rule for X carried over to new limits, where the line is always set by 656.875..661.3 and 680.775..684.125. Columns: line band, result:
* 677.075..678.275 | -0.016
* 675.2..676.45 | 0.003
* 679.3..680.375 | 0.006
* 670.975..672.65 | 0.000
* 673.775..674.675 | 0.014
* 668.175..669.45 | 0.001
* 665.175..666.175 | -0.026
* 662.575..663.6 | -0.017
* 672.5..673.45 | 0.001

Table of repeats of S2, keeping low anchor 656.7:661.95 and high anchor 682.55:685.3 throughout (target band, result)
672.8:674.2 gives 0.02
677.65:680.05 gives -0.01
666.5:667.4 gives 0.00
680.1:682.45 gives 0.00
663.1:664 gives -0.01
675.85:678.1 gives 0.00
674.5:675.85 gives -0.02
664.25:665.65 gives -0.01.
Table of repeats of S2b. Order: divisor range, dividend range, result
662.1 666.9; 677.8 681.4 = 0.97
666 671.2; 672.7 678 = 0.99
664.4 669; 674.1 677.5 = 0.98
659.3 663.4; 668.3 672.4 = 0.97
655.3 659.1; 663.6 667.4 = 1.06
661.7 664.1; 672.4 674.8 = 0.97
